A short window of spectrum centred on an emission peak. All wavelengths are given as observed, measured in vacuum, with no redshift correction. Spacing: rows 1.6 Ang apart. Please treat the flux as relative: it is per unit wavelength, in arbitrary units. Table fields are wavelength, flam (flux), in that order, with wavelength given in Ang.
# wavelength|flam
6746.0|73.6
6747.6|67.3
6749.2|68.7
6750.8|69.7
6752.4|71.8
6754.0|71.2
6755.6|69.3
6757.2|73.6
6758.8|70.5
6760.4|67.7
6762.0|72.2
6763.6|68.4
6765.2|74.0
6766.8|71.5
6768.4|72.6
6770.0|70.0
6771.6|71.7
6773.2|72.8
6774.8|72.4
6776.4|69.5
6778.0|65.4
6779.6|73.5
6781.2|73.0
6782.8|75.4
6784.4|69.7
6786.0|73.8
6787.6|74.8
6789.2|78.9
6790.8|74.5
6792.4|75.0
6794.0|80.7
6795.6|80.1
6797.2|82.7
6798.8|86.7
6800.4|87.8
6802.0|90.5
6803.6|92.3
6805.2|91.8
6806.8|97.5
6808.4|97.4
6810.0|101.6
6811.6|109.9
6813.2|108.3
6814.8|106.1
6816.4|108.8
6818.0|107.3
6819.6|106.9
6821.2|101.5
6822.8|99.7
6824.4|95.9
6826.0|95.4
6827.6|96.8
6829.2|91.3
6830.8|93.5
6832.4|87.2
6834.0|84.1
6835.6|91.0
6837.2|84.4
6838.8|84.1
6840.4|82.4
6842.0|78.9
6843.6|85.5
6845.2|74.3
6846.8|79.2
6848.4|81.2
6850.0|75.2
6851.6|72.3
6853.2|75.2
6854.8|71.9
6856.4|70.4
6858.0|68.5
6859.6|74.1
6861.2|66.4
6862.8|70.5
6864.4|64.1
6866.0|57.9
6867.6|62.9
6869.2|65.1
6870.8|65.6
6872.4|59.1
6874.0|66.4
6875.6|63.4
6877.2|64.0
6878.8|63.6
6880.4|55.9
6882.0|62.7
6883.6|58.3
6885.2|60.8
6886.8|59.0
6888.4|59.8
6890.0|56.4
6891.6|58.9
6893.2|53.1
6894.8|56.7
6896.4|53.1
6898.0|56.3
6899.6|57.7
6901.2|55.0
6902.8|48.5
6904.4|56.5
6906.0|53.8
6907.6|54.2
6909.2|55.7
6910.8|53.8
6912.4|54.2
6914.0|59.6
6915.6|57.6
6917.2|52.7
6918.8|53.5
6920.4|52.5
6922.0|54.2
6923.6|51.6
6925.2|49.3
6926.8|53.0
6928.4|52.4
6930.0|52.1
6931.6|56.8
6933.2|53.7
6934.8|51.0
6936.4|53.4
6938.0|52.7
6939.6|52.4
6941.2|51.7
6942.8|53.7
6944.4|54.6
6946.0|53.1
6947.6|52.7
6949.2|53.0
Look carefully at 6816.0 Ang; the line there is C III] 1909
